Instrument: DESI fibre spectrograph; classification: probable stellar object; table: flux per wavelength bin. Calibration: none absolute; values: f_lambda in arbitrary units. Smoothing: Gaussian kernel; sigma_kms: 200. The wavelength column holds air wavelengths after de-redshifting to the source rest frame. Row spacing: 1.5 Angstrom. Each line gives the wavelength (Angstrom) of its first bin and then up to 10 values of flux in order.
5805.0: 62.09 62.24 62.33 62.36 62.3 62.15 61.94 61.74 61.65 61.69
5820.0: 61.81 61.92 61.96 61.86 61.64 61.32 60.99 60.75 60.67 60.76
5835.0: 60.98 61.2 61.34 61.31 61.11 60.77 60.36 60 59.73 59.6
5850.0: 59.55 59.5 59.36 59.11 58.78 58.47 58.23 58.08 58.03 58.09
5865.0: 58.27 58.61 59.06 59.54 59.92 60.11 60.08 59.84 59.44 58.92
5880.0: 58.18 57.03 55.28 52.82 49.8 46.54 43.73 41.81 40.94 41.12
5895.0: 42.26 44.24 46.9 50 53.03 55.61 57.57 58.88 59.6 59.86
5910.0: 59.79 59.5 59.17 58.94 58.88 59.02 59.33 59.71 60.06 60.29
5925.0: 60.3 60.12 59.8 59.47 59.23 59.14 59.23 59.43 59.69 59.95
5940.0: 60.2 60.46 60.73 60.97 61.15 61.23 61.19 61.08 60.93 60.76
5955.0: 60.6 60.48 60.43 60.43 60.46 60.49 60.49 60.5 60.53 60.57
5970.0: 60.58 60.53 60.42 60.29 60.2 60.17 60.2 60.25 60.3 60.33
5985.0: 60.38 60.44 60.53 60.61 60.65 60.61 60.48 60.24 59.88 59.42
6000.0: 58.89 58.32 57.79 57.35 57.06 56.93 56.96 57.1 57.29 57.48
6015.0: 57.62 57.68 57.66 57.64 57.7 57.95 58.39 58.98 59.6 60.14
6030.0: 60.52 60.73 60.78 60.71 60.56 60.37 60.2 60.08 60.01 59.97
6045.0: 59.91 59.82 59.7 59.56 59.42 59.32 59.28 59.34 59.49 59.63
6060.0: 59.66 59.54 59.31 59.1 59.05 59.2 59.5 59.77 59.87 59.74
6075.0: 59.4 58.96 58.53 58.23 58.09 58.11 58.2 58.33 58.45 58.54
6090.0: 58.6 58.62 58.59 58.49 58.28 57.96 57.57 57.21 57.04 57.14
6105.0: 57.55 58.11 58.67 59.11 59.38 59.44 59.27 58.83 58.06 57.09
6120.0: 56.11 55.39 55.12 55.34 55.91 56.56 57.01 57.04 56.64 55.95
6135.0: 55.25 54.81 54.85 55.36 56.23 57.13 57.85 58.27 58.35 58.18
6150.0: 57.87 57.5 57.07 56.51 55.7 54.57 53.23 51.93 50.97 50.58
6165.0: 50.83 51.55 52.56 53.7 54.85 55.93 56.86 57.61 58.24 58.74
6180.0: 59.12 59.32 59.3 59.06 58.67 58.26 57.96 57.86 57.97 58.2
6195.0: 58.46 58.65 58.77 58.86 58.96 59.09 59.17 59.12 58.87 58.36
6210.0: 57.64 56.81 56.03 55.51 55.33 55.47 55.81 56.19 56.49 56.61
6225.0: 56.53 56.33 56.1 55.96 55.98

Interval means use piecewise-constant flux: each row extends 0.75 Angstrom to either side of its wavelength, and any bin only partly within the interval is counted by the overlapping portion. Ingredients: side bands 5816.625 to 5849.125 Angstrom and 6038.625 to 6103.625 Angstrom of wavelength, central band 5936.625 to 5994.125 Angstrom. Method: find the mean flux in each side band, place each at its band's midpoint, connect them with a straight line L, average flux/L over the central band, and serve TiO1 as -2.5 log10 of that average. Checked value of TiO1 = -0.01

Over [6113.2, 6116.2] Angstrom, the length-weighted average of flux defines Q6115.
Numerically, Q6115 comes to 59.1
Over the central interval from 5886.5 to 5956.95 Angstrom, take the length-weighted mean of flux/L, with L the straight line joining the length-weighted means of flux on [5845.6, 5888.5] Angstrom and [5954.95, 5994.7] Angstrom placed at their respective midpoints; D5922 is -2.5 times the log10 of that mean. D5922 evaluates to 0.05 mag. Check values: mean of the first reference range 57.8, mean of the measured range 56.6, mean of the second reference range 60.4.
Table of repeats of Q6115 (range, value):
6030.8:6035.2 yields 60.7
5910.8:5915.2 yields 59.2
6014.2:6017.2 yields 57.6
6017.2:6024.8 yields 57.9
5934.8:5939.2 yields 59.7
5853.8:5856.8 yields 58.9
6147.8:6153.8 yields 57.6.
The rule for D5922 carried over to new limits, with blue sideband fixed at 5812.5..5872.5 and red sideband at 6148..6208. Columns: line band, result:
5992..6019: 0.01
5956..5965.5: -0.03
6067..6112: -0.02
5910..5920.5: 0.01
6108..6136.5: 0.01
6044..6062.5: -0.03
